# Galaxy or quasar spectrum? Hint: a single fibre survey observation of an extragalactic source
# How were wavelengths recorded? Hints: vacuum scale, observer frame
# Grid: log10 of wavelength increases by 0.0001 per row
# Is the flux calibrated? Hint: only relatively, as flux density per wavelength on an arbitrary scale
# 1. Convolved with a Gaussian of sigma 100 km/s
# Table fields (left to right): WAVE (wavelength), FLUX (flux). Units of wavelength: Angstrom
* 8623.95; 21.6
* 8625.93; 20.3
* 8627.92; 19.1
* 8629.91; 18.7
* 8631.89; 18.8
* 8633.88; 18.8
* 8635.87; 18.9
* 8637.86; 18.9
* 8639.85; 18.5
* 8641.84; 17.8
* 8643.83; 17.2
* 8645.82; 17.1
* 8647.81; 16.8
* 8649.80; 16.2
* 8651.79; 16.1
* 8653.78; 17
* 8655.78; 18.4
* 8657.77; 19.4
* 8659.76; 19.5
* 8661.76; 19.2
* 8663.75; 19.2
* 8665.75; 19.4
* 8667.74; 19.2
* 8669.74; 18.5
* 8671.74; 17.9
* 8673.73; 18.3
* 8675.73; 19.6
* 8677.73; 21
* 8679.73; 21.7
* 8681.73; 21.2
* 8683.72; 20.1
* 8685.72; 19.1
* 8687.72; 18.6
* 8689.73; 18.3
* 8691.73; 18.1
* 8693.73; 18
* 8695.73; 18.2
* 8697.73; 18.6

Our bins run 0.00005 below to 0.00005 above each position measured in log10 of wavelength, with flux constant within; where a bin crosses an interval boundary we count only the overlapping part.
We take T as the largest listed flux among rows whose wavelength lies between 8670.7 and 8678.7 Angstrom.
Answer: 21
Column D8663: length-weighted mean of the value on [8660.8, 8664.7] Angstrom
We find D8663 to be 19.2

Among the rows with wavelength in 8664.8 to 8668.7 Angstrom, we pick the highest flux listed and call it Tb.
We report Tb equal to 19.4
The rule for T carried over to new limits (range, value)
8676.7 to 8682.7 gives 21.7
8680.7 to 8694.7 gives 21.2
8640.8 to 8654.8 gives 17.8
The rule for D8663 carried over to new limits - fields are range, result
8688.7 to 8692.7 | 18.2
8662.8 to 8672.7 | 18.8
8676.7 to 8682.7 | 21.3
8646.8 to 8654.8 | 16.5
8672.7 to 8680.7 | 20.1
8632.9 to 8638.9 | 18.9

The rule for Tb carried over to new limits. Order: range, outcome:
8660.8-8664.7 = 19.2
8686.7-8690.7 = 18.6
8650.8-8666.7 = 19.5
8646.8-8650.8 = 16.8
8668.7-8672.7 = 18.5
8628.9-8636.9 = 18.9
